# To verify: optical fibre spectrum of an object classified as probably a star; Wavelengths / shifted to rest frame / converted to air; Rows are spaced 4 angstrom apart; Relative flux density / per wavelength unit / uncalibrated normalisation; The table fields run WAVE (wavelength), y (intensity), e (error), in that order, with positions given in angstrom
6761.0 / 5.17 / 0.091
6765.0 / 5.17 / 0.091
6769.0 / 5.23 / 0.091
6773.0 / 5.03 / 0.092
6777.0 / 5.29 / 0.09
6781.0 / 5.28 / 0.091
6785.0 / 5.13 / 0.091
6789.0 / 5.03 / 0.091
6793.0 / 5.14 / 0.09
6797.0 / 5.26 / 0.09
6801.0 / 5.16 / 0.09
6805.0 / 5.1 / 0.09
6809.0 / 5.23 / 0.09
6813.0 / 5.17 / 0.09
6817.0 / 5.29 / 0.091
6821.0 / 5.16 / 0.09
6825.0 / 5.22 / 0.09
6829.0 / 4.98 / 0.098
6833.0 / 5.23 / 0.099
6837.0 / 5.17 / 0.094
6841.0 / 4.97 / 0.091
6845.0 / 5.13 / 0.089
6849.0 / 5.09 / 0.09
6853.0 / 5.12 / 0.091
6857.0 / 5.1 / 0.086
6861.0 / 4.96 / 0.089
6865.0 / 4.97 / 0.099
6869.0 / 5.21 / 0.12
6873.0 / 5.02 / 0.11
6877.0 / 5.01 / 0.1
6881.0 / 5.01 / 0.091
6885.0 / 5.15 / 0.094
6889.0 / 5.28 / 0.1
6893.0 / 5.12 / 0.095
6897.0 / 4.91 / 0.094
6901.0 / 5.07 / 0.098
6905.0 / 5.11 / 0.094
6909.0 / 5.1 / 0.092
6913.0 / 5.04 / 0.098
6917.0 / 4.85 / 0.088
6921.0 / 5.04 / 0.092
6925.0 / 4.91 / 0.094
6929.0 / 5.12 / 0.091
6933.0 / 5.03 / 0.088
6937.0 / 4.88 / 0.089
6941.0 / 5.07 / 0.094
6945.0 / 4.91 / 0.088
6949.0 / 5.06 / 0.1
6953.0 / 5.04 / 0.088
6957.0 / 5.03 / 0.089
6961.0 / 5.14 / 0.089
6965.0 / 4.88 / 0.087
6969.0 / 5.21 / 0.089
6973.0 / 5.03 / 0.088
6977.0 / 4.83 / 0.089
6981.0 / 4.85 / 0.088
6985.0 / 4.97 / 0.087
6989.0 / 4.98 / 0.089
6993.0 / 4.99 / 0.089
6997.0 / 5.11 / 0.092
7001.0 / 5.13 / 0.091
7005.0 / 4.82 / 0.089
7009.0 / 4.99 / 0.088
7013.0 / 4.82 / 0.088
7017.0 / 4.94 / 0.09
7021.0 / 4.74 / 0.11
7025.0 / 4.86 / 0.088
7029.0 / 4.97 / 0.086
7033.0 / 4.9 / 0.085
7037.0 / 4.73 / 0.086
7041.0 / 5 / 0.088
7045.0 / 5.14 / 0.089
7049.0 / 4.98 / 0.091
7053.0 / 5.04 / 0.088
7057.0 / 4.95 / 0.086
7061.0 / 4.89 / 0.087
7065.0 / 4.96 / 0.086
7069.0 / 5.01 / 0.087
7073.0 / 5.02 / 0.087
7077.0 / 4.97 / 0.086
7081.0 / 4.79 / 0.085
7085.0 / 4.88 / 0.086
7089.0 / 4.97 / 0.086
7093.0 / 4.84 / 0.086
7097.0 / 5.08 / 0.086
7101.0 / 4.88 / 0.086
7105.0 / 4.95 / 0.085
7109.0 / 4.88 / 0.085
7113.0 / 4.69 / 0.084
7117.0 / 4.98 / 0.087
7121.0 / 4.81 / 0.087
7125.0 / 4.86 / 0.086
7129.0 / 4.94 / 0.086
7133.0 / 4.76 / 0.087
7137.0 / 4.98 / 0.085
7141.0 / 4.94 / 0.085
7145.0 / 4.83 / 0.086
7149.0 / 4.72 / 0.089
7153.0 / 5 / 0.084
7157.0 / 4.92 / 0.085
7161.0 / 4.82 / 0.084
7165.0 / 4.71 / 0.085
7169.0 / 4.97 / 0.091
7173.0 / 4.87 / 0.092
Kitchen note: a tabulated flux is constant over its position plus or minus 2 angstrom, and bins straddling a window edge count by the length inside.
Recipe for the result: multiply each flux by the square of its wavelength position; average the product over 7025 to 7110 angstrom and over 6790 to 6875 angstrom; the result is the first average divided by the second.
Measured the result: 1.0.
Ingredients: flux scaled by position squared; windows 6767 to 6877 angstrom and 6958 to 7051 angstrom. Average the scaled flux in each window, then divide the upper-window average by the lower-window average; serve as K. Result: 1.02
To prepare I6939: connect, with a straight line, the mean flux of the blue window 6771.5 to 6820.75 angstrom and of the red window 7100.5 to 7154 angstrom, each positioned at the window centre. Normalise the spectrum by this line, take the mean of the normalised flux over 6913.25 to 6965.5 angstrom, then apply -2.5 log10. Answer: 0.01 mag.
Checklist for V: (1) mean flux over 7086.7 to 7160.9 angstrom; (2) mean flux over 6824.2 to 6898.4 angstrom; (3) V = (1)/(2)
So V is 1.0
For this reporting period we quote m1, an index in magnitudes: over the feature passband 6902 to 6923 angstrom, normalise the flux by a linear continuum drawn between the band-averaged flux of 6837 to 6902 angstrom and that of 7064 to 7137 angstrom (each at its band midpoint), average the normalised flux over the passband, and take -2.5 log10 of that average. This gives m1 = 0.00 mag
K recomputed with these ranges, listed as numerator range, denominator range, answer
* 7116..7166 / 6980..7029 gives 1.02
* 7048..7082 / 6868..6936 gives 1.03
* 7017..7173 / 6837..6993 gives 1.03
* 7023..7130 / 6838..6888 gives 1.03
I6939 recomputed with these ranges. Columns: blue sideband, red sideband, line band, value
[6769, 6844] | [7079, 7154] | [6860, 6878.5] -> 0.01 mag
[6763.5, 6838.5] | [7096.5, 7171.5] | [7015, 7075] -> 0.00 mag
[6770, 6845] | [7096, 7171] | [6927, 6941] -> 0.01 mag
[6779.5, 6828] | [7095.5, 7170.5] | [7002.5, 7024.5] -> 0.03 mag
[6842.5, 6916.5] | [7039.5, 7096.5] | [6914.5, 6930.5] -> 0.02 mag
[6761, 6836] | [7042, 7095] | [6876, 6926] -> 0.01 mag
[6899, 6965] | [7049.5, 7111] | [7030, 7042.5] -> 0.02 mag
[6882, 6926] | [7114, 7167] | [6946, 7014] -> 0.00 mag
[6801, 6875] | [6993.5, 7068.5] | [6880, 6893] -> -0.02 mag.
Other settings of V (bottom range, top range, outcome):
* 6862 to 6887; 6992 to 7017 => 0.98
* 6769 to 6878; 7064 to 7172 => 0.95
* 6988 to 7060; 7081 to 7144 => 0.99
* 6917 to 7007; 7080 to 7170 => 0.98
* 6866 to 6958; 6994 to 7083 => 0.98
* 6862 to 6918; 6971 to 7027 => 0.97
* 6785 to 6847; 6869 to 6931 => 0.98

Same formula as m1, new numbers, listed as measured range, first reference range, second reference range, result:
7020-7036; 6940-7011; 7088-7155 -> 0.02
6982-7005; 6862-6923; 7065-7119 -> 0.00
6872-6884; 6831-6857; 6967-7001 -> 0.01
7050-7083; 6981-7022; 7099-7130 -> -0.01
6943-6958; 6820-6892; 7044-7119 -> 0.00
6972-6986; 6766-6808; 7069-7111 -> 0.02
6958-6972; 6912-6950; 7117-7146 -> -0.02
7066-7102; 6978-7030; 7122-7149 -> -0.01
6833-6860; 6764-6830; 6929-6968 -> 0.00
